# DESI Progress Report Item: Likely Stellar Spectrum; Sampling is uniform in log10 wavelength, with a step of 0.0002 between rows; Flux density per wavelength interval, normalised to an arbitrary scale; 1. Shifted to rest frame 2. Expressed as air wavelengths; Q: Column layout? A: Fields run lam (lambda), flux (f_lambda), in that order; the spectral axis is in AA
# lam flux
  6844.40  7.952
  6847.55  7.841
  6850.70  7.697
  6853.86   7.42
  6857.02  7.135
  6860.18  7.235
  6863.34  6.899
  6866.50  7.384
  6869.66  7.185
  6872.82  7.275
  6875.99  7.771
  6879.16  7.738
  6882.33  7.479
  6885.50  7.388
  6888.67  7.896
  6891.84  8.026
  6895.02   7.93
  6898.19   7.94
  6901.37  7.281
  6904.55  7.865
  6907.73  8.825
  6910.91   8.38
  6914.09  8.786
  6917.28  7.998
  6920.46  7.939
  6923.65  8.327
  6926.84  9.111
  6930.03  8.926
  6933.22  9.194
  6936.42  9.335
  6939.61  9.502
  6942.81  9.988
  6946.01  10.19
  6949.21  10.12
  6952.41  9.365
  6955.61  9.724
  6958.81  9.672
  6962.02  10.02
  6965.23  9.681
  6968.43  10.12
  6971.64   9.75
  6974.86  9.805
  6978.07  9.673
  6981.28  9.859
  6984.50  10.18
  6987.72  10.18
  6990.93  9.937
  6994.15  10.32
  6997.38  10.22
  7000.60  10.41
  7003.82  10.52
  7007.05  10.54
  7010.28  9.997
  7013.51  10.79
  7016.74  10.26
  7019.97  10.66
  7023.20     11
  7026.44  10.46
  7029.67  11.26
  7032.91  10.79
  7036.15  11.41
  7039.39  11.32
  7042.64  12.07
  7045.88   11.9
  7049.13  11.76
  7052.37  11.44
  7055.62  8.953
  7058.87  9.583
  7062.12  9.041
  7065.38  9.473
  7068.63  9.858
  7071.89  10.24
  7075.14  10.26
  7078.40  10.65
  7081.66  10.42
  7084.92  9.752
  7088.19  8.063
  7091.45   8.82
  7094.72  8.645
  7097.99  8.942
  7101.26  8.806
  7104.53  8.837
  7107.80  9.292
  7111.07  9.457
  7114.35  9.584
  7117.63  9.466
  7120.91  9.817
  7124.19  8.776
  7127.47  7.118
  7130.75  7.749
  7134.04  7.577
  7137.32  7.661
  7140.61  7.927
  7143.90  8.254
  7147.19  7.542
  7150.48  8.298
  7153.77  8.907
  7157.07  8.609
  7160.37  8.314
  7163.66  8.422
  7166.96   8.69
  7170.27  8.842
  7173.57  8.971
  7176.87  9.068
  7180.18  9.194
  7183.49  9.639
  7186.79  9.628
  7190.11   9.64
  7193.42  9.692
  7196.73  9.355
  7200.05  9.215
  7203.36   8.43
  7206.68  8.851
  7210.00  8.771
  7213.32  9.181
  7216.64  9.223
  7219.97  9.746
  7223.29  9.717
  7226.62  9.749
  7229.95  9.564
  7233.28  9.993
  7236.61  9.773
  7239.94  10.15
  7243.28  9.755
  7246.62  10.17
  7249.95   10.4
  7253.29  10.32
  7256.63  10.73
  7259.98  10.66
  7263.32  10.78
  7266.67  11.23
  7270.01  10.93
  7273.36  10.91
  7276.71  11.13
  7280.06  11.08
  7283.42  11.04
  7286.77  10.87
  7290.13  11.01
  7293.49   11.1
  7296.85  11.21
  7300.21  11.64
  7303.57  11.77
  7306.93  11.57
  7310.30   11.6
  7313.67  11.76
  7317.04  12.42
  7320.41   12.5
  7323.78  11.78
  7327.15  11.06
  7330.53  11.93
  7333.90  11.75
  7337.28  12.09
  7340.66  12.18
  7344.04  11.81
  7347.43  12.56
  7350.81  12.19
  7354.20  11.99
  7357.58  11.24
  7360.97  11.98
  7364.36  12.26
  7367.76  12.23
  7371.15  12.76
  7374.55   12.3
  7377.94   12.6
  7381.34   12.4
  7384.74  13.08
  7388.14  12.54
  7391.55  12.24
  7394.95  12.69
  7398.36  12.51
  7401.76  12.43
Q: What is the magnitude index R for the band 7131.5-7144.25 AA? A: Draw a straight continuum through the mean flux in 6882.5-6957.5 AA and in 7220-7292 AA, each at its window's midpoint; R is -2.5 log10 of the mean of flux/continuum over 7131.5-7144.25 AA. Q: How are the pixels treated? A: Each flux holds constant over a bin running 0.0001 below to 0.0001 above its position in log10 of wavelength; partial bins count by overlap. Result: 0.25 mag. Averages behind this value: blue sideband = 8.68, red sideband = 10.5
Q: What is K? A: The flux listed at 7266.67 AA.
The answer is 11.23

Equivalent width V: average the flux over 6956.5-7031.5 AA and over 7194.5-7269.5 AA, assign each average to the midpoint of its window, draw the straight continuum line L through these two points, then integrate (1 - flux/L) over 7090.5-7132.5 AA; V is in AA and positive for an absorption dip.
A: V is 4.9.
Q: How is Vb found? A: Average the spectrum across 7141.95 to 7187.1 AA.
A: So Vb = 8.71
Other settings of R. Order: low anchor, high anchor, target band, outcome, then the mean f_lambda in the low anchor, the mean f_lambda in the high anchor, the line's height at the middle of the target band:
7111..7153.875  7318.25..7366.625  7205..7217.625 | 0.09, 8.38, 12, 9.73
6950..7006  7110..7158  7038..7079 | -0.14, 9.98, 8.43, 9.18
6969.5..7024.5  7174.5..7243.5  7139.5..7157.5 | 0.17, 10.2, 9.43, 9.66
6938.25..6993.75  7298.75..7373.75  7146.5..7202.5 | 0.23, 9.88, 12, 11.1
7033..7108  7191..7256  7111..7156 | 0.17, 10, 9.6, 9.84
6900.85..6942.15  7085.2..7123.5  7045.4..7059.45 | -0.19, 8.64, 9.08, 8.96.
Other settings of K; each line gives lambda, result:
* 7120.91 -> 9.817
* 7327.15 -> 11.06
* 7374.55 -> 12.3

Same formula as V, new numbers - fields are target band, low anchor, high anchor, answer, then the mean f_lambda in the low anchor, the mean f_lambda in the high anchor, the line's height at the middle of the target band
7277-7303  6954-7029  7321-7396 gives 1.4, 10.2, 12.2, 11.8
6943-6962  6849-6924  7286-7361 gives -3.4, 7.73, 11.7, 8.34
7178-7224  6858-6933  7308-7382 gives 6.1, 7.91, 12.1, 10.7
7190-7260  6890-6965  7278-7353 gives 8.7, 8.9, 11.7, 11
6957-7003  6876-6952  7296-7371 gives -4.7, 8.53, 11.9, 9.06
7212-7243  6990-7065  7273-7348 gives 4.5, 10.6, 11.6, 11.3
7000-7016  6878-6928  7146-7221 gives -3.9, 8.05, 8.97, 8.4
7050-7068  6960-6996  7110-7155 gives -1.3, 9.95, 8.42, 9.15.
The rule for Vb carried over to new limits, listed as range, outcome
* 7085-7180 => 8.62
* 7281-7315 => 11.3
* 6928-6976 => 9.69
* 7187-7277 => 9.91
